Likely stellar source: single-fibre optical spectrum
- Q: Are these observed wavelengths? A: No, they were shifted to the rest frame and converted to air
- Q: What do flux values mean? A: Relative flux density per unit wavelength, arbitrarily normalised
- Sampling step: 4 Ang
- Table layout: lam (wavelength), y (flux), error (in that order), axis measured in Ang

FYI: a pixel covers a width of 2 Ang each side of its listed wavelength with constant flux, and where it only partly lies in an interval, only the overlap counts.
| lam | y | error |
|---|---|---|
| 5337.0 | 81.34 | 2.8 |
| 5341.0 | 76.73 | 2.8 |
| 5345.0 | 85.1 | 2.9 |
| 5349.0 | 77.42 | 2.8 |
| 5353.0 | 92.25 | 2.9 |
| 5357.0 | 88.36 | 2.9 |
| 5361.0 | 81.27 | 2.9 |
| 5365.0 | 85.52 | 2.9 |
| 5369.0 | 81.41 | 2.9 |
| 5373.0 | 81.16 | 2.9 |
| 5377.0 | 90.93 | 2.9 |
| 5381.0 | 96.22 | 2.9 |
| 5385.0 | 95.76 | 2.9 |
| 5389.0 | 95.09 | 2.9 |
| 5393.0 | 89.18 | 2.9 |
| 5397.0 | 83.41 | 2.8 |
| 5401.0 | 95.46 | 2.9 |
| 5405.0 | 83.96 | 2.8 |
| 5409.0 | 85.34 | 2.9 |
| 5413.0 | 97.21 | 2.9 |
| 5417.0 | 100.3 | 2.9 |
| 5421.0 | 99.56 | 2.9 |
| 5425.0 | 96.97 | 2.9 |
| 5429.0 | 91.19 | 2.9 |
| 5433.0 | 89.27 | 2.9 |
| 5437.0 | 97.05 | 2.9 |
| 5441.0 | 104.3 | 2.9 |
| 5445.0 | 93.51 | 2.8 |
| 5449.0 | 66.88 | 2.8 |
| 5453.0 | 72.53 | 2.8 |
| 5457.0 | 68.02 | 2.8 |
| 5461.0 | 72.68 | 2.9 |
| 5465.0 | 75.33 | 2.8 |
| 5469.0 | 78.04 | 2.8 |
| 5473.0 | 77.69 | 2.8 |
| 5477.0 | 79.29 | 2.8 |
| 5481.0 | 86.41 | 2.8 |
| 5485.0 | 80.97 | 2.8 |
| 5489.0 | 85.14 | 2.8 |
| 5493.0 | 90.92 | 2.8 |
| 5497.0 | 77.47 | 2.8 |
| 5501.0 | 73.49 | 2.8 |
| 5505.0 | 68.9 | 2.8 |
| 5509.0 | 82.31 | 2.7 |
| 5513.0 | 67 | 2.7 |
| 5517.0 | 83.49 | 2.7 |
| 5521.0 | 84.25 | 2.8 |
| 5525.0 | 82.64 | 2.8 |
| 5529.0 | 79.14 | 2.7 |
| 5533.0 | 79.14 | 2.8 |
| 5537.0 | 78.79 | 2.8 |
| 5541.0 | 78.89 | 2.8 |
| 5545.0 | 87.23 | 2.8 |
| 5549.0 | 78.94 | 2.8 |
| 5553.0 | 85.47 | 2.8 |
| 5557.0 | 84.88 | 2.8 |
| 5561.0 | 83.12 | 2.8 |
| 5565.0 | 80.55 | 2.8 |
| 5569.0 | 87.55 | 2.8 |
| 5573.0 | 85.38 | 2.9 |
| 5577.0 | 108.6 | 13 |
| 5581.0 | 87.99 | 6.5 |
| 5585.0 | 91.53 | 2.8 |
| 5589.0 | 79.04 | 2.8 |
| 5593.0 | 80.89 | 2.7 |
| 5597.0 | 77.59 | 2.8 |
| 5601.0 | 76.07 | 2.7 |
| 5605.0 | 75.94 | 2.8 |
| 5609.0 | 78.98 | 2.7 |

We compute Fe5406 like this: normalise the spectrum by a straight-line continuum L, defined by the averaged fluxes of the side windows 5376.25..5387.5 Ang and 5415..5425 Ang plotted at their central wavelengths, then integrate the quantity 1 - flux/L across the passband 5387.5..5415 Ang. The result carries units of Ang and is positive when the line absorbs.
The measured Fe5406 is 2.0 Ang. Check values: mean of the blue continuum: 94.7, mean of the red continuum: 99.3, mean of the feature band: 89.9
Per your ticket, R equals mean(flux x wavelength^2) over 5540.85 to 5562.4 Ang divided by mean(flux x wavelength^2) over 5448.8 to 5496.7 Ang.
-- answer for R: 1.10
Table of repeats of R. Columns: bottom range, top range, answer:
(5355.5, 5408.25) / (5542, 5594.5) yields 1.05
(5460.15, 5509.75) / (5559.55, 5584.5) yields 1.16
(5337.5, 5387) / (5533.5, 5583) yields 1.07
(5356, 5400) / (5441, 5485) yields 0.92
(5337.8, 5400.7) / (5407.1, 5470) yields 1.03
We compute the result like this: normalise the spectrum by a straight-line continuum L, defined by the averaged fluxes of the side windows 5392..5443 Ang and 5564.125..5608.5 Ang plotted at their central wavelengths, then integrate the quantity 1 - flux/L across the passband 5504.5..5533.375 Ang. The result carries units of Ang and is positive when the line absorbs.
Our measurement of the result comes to 3.0 Ang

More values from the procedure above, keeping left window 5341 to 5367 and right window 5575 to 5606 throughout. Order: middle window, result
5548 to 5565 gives 0.4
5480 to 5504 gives 0.9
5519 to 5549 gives 1.3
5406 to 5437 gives -3.5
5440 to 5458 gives 0.9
